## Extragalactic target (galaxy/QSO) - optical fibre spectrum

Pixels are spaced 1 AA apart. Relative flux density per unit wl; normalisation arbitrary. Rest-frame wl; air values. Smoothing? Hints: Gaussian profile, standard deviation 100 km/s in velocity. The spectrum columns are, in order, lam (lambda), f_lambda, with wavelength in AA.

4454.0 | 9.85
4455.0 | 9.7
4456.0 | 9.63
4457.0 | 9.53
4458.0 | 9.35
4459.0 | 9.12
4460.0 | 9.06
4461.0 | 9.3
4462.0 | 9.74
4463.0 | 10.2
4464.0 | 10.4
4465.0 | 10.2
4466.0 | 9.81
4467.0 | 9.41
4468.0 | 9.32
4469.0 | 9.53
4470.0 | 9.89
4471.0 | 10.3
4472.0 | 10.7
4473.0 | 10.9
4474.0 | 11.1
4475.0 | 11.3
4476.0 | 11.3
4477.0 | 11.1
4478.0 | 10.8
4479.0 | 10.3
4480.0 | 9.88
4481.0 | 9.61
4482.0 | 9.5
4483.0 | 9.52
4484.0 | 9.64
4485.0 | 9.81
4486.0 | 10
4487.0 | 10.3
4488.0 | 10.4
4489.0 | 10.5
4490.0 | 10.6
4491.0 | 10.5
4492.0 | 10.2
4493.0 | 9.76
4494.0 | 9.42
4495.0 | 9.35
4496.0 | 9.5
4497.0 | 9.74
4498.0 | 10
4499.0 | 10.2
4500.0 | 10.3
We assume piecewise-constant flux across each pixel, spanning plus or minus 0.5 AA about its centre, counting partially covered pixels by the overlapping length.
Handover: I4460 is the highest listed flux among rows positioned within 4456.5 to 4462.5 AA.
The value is 9.74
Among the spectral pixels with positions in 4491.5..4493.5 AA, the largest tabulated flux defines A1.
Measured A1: 10.2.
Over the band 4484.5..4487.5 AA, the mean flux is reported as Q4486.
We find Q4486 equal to 10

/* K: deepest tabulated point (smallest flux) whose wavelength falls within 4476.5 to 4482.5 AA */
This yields 9.5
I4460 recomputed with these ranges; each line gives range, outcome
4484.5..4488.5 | 10.4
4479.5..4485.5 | 9.88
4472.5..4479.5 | 11.3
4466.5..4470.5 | 9.89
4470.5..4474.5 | 11.1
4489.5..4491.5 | 10.6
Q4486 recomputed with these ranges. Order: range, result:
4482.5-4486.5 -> 9.74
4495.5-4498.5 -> 9.75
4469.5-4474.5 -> 10.6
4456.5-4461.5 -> 9.27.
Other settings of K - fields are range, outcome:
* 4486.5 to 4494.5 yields 9.42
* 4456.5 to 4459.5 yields 9.12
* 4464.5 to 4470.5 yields 9.32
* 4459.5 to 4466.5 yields 9.06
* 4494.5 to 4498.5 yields 9.35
